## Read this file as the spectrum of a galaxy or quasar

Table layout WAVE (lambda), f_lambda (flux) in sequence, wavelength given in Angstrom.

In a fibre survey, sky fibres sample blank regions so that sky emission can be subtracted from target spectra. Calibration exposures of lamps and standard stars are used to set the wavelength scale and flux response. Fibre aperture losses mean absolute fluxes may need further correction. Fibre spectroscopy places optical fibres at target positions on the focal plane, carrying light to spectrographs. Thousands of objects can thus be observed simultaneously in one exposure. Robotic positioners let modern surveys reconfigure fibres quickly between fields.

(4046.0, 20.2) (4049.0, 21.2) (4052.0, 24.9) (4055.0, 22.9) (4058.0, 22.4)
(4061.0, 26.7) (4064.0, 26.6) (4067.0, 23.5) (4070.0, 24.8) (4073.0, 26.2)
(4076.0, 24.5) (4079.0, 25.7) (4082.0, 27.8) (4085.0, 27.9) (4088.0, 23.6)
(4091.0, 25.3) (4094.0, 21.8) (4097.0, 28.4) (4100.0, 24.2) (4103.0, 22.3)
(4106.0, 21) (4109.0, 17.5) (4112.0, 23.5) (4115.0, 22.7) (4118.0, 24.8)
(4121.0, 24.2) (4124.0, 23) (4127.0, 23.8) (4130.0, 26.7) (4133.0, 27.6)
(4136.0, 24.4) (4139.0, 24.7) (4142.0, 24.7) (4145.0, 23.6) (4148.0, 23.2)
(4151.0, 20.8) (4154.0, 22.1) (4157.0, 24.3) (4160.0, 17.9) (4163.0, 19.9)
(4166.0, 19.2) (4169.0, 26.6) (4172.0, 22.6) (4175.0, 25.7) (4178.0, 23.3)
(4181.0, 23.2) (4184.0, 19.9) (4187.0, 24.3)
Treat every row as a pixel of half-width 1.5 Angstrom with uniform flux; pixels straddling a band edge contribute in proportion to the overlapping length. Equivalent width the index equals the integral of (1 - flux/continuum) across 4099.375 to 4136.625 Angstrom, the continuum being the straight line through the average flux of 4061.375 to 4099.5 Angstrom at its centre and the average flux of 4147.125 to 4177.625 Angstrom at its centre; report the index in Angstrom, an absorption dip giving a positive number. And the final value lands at 0.8 Angstrom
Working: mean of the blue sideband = 25.5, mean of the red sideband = 22.2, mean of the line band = 23.5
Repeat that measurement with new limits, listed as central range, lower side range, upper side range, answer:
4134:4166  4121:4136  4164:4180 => 2.34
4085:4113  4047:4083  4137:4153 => 0.94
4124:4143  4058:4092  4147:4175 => -1.64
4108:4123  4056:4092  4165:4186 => 1.04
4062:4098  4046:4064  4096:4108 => -2.96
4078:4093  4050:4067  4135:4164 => -1.26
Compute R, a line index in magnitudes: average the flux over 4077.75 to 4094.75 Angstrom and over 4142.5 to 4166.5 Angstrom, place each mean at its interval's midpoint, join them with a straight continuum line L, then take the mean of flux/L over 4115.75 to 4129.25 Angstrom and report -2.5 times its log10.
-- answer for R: -0.03 mag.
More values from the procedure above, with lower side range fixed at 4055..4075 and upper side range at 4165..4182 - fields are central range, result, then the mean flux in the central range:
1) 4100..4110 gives 0.16 mag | 21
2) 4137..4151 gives 0.01 mag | 23.7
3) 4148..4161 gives 0.10 mag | 21.6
